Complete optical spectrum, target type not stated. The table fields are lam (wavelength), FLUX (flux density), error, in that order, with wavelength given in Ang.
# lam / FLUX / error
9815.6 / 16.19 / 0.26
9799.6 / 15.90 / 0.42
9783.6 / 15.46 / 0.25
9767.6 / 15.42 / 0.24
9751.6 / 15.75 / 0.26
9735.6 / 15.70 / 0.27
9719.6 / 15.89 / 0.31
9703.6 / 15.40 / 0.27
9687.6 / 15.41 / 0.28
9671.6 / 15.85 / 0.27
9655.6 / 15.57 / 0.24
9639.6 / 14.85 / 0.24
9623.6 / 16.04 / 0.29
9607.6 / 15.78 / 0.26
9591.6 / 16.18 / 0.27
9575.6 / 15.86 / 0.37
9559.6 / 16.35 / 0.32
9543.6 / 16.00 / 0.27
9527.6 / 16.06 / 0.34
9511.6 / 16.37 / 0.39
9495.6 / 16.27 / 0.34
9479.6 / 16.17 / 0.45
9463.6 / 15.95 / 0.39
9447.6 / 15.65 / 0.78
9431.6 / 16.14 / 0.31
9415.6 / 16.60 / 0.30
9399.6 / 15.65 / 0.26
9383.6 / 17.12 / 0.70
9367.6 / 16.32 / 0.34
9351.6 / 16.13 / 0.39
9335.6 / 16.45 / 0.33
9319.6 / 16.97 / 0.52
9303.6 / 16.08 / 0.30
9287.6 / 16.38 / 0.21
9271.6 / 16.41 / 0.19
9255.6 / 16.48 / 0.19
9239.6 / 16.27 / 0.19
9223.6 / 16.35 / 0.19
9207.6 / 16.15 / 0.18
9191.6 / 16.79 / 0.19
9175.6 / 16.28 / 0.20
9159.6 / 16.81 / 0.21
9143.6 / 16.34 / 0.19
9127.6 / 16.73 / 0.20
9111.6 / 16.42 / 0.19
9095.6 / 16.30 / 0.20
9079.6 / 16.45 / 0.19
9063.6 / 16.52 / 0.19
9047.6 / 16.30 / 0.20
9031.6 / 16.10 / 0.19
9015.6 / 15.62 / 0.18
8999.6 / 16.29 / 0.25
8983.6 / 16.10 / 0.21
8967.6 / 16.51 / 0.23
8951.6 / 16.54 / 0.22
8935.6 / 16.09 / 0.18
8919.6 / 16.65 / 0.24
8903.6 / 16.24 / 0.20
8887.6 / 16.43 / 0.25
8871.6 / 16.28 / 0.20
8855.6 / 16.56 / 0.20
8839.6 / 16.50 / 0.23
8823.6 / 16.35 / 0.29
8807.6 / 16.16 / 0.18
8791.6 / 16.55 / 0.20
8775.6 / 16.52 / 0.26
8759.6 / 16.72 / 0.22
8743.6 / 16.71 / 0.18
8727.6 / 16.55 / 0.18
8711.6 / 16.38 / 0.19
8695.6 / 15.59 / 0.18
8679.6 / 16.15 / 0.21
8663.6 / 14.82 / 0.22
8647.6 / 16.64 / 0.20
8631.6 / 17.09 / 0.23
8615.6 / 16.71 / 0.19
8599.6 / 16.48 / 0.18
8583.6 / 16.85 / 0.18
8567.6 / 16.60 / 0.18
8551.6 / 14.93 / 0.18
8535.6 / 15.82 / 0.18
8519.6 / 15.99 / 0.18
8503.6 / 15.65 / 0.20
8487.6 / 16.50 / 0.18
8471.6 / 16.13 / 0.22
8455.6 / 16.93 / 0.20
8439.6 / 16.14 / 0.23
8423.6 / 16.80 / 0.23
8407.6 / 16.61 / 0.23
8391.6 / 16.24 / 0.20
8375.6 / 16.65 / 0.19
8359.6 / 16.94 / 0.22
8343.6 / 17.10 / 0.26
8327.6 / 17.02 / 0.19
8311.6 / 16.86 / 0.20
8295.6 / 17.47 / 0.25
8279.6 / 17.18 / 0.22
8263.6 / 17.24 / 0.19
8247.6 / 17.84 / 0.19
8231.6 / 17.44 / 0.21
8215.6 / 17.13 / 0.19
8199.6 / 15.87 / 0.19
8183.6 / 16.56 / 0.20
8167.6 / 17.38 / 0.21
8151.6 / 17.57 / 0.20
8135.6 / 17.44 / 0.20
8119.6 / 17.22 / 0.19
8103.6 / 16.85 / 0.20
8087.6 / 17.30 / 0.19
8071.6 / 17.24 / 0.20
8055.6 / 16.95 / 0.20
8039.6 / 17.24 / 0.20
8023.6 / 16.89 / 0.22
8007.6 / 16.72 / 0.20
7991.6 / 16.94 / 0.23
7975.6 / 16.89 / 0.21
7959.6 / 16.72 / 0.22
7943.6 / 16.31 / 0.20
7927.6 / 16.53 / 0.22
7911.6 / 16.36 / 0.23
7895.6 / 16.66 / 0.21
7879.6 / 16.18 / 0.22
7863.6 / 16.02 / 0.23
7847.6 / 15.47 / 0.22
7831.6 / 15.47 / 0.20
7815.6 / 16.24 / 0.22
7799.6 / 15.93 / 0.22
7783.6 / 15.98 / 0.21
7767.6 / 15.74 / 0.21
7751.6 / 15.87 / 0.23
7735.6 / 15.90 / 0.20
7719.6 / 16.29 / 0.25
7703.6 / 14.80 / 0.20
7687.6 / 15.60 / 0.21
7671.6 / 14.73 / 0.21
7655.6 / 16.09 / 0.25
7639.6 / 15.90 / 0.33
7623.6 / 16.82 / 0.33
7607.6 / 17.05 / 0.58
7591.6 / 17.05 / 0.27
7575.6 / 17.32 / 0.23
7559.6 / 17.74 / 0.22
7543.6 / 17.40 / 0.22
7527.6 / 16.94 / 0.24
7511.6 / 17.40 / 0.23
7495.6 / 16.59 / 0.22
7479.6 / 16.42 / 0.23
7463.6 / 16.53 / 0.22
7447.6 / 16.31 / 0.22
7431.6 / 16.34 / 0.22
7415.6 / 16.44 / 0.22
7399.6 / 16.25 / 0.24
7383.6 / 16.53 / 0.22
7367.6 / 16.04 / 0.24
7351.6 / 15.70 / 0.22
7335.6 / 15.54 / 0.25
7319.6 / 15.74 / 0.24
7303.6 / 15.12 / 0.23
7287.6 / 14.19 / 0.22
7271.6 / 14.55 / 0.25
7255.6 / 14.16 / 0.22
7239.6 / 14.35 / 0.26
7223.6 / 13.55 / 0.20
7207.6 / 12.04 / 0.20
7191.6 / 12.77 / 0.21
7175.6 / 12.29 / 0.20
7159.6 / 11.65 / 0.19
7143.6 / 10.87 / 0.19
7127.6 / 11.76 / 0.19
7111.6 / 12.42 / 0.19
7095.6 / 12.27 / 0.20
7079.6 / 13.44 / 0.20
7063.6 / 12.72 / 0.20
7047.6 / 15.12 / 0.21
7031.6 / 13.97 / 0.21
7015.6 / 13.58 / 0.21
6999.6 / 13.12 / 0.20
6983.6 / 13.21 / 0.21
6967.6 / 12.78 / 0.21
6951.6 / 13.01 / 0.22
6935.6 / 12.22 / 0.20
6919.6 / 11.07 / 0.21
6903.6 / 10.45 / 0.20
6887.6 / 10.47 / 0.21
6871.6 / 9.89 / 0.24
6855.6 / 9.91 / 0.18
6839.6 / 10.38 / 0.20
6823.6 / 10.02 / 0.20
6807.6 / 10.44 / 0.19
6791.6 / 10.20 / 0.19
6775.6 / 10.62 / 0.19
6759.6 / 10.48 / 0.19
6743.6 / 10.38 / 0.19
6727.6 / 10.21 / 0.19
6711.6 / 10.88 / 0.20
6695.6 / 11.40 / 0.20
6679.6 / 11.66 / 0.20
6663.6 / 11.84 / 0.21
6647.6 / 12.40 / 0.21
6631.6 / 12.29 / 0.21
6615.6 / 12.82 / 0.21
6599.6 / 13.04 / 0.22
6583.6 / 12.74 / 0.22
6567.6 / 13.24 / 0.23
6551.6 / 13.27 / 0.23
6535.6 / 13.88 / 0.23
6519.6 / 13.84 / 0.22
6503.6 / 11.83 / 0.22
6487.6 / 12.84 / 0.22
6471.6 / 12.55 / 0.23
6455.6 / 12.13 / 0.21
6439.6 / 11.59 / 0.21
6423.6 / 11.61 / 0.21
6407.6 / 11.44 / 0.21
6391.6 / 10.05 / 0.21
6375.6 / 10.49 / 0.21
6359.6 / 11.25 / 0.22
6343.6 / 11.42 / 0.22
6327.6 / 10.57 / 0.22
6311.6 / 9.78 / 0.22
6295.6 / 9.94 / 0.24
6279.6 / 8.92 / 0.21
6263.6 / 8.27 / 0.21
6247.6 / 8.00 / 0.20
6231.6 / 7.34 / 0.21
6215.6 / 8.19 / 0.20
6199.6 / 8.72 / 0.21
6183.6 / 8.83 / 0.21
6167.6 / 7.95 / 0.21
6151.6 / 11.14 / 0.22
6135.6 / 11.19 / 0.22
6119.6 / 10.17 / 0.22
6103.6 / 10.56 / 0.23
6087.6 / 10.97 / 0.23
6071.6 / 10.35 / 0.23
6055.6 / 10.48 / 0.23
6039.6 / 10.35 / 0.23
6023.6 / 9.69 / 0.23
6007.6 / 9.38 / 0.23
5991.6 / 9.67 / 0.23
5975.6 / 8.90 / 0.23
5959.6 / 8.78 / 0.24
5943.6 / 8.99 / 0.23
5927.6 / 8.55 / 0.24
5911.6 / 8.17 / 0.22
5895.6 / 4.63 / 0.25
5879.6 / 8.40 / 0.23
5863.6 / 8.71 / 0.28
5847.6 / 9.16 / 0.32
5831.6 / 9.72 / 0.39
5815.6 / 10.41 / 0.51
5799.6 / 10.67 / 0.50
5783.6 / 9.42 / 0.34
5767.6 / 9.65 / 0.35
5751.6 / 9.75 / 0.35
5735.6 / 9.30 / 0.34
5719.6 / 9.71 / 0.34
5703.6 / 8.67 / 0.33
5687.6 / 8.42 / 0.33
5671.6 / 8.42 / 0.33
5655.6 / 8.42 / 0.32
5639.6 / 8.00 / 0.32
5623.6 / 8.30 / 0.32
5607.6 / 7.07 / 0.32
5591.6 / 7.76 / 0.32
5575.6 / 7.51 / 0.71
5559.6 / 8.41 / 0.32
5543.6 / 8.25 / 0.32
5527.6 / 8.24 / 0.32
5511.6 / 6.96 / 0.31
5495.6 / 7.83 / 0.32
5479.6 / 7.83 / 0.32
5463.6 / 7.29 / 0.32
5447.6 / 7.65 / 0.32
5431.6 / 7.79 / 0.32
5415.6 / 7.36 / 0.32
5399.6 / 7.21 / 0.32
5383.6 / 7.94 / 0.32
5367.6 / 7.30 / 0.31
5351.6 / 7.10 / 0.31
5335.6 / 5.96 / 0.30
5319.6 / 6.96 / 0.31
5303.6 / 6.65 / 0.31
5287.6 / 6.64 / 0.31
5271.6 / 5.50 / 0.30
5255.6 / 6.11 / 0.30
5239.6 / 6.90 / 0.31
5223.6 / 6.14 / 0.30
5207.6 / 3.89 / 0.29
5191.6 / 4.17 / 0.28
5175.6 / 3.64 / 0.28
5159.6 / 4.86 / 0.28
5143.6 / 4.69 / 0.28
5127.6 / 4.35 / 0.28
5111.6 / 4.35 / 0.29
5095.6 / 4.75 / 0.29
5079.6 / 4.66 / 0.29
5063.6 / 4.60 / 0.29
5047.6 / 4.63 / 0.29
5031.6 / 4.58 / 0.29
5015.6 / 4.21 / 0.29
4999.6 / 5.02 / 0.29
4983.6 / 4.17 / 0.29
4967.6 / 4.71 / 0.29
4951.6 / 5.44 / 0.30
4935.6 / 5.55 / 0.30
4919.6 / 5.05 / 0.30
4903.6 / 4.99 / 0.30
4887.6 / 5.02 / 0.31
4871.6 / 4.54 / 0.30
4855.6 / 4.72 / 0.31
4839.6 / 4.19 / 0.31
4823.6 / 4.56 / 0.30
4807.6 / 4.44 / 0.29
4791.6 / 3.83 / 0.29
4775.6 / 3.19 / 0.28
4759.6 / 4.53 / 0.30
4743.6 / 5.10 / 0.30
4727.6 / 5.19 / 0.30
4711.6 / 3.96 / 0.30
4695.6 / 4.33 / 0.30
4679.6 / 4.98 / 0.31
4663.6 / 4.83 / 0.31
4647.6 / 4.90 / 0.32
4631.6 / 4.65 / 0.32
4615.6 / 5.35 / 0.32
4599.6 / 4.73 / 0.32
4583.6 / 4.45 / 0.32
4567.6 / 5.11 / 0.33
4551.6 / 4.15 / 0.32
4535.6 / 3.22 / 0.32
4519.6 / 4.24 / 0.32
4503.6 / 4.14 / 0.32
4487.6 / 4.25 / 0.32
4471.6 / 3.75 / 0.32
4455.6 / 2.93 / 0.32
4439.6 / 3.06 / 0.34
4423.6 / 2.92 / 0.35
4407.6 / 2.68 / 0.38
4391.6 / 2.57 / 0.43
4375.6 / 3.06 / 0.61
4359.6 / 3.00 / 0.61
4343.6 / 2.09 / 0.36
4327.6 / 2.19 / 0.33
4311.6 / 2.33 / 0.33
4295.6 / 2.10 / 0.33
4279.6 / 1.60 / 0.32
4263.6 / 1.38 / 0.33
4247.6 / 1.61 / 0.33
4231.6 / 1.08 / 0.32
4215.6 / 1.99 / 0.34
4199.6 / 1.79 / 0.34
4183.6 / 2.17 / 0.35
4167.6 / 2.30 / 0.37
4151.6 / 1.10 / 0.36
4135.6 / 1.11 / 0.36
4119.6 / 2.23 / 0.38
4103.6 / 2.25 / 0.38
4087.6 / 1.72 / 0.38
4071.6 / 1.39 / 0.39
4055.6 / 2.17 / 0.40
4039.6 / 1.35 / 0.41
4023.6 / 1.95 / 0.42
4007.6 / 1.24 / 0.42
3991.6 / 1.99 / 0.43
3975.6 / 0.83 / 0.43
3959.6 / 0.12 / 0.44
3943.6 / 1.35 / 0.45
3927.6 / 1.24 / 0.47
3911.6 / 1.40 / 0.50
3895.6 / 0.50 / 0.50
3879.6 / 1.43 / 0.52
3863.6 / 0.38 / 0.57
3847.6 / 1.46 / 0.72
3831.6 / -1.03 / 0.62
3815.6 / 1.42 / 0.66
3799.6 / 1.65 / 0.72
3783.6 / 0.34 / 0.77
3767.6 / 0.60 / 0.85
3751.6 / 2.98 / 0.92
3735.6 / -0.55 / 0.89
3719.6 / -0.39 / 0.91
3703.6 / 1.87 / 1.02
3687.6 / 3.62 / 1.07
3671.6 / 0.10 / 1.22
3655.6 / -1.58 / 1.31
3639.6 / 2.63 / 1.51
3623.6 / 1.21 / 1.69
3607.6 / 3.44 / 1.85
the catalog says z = 0.000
